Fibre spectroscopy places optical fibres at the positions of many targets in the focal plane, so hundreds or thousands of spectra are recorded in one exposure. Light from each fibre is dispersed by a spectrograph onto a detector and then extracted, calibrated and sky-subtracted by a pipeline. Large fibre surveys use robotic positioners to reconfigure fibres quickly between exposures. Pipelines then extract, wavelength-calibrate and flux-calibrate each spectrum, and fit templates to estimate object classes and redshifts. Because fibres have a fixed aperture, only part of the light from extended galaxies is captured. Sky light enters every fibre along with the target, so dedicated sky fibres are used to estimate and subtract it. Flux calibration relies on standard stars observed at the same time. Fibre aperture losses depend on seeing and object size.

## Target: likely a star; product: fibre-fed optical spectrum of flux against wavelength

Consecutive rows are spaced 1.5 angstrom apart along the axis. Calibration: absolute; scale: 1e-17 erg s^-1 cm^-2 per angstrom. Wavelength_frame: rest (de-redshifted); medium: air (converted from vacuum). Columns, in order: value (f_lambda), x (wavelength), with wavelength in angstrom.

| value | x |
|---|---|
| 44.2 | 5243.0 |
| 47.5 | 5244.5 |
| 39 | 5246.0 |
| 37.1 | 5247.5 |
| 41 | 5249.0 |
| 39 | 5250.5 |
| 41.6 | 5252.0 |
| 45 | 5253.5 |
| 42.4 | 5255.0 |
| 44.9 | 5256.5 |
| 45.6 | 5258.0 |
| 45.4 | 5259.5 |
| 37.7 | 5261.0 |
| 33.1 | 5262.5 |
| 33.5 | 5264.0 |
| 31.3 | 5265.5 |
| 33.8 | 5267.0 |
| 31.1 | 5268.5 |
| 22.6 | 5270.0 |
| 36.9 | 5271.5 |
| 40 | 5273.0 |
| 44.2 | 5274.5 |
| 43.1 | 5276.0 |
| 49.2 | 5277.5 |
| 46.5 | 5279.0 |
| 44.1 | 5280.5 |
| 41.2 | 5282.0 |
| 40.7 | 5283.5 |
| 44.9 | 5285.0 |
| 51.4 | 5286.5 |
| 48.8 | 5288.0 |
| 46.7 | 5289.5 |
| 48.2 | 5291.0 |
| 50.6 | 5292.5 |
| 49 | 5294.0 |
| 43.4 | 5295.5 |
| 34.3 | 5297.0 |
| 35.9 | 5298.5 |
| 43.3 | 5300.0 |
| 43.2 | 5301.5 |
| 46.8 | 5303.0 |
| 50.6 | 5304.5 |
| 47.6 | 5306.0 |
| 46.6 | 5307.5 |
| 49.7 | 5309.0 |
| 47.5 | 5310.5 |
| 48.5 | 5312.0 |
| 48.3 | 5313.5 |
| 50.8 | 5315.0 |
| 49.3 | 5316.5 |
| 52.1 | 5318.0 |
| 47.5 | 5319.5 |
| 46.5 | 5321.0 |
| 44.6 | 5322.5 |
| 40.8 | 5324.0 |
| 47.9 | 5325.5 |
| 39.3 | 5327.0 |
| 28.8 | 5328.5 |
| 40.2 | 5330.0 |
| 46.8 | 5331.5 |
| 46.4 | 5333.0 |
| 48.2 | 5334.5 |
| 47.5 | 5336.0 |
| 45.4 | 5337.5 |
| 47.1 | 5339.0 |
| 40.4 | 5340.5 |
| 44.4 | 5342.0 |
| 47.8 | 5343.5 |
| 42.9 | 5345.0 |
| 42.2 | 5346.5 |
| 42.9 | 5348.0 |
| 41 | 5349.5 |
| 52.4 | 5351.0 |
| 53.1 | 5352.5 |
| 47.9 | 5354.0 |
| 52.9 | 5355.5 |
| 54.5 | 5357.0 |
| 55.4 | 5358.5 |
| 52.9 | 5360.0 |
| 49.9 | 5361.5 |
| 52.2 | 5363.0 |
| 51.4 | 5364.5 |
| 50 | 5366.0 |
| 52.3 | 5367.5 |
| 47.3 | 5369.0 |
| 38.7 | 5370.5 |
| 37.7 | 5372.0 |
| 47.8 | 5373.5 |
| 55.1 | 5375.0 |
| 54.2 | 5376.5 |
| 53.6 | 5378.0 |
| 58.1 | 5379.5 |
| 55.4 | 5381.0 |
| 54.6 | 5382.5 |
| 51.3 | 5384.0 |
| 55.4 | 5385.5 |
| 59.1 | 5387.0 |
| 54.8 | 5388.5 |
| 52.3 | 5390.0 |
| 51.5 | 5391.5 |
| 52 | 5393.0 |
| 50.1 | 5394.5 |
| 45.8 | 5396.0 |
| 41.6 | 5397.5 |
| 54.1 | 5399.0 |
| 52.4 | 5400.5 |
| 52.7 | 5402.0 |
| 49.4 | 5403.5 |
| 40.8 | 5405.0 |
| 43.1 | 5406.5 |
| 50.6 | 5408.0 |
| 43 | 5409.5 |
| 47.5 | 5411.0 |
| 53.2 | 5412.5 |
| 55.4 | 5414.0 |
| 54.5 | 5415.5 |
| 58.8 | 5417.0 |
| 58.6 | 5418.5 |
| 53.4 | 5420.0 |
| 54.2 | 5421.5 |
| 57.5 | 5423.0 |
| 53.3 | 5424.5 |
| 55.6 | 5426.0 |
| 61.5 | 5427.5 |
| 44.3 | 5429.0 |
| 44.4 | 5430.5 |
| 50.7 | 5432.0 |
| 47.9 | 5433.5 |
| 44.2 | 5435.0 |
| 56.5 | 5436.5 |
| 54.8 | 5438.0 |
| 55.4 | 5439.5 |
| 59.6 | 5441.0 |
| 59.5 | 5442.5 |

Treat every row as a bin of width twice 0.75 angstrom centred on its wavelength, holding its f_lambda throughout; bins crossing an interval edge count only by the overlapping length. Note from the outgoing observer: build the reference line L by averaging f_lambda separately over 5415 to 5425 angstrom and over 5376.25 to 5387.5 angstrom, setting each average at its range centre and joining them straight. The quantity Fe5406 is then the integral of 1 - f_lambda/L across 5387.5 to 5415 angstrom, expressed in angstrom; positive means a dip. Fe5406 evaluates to 2.93 angstrom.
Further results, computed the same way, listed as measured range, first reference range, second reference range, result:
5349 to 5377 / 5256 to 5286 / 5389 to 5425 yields -1.5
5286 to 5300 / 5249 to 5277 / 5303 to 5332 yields -0.8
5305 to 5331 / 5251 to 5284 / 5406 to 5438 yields -1.2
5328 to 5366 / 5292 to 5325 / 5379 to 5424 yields 1.2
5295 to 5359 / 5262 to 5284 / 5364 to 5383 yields -1.7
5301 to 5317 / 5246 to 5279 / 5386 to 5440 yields -1.9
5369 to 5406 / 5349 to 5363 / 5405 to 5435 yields 0.6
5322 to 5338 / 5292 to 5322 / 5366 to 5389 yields 1.7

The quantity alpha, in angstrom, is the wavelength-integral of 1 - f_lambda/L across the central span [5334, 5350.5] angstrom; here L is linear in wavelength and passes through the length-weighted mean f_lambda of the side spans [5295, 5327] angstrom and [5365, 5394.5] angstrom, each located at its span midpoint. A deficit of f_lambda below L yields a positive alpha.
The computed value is 1.3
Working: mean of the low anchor 45.8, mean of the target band 44.6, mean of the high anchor 51.6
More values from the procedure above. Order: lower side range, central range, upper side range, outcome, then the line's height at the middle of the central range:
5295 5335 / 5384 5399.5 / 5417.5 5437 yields -0.47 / 50.1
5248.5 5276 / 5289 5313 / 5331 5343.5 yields -1.99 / 42.3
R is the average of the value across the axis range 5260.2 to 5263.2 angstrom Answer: 35.6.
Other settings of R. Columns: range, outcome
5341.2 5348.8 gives 44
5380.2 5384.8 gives 53.8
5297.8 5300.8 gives 39.7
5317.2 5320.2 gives 49.8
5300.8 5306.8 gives 47.1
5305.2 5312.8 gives 48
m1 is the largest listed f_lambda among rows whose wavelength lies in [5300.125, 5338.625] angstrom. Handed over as 52.1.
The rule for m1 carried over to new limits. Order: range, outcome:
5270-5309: 51.4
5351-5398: 59.1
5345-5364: 55.4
